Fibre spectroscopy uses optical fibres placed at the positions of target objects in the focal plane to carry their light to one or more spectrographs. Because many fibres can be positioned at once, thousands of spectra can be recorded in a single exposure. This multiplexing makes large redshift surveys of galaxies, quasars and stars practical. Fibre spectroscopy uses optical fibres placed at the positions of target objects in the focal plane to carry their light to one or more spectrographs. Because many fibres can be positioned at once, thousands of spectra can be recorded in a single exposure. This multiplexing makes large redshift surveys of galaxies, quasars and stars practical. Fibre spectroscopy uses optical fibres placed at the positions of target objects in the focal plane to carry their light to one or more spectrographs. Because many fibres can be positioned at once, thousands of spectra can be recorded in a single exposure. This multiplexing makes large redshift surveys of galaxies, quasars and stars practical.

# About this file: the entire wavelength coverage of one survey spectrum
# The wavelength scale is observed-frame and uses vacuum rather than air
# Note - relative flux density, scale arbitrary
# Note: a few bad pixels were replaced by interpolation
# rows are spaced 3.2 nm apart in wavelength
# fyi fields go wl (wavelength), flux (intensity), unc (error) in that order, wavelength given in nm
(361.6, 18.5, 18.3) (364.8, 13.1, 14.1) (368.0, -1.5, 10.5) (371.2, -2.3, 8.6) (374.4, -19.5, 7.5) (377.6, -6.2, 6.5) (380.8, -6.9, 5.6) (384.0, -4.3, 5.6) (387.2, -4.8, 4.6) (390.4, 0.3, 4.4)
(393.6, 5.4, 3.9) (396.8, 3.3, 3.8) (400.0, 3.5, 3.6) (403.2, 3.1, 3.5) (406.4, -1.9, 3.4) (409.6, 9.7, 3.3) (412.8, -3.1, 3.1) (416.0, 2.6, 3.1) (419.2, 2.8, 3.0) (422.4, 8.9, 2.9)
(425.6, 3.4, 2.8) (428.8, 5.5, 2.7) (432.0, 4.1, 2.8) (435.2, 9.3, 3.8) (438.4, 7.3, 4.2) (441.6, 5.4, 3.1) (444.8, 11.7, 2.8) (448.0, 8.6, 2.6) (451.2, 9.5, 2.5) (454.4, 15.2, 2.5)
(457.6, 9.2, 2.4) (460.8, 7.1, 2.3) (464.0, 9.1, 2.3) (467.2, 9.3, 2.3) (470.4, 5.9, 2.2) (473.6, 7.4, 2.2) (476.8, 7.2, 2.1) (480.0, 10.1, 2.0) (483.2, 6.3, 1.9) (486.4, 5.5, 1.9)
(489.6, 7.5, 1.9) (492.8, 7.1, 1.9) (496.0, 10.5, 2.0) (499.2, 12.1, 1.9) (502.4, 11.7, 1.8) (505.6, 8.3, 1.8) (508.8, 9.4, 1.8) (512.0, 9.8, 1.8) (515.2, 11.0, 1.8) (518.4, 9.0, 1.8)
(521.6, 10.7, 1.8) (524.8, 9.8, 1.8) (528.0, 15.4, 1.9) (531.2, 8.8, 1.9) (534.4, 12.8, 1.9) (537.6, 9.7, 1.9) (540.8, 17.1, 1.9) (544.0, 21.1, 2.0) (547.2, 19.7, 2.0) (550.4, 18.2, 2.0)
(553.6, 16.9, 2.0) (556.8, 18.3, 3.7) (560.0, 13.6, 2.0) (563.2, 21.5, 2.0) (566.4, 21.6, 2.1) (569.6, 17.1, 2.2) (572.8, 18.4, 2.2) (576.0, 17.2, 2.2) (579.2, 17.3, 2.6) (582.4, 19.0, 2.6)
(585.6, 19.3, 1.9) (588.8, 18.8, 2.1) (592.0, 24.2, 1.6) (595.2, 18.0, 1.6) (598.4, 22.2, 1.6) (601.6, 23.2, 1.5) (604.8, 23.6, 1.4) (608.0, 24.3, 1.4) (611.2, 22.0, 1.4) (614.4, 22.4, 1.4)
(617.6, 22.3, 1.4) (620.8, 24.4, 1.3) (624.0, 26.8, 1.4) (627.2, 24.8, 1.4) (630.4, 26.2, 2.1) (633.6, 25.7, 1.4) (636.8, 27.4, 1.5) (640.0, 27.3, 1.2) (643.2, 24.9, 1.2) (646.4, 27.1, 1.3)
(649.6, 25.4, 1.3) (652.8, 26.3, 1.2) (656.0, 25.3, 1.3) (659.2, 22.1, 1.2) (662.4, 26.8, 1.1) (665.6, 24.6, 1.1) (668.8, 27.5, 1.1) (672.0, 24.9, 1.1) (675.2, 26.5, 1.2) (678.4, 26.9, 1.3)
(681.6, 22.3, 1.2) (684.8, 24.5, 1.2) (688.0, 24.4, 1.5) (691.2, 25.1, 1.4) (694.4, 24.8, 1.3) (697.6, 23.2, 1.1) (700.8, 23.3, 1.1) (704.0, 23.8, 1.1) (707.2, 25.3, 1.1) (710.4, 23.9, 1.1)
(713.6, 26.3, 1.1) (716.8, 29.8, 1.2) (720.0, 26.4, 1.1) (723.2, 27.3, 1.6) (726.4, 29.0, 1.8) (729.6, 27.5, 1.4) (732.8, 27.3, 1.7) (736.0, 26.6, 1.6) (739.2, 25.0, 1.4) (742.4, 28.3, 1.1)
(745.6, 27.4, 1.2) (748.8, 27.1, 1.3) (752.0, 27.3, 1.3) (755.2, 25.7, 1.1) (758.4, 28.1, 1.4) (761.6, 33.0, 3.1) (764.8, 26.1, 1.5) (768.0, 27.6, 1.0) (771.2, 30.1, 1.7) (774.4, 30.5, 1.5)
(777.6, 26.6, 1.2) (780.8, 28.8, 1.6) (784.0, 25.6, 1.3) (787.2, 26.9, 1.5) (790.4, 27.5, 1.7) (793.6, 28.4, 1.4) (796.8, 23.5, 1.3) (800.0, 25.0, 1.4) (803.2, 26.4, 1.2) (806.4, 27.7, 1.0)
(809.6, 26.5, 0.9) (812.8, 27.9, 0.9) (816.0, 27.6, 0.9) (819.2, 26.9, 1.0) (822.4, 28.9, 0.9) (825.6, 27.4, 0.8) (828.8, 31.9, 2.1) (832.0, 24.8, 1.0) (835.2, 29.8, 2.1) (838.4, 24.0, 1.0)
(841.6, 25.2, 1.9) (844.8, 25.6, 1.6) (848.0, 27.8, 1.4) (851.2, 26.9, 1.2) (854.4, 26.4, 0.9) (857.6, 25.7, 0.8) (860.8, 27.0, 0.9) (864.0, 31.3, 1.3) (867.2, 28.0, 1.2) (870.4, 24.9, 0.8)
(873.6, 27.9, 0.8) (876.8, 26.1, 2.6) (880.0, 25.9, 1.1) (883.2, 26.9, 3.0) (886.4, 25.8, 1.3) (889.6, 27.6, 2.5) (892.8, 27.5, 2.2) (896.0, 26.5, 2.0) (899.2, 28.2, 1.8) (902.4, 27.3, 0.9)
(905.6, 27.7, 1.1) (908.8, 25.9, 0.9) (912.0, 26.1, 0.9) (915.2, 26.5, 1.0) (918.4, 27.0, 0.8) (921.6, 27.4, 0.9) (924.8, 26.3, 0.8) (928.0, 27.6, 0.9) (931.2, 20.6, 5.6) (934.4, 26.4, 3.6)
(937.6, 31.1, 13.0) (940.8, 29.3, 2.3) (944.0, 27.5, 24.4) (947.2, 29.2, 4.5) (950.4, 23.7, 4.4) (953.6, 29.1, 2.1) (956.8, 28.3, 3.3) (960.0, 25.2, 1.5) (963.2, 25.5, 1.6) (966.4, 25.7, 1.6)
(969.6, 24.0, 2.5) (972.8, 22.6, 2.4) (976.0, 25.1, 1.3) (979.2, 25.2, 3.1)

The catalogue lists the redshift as 0.35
